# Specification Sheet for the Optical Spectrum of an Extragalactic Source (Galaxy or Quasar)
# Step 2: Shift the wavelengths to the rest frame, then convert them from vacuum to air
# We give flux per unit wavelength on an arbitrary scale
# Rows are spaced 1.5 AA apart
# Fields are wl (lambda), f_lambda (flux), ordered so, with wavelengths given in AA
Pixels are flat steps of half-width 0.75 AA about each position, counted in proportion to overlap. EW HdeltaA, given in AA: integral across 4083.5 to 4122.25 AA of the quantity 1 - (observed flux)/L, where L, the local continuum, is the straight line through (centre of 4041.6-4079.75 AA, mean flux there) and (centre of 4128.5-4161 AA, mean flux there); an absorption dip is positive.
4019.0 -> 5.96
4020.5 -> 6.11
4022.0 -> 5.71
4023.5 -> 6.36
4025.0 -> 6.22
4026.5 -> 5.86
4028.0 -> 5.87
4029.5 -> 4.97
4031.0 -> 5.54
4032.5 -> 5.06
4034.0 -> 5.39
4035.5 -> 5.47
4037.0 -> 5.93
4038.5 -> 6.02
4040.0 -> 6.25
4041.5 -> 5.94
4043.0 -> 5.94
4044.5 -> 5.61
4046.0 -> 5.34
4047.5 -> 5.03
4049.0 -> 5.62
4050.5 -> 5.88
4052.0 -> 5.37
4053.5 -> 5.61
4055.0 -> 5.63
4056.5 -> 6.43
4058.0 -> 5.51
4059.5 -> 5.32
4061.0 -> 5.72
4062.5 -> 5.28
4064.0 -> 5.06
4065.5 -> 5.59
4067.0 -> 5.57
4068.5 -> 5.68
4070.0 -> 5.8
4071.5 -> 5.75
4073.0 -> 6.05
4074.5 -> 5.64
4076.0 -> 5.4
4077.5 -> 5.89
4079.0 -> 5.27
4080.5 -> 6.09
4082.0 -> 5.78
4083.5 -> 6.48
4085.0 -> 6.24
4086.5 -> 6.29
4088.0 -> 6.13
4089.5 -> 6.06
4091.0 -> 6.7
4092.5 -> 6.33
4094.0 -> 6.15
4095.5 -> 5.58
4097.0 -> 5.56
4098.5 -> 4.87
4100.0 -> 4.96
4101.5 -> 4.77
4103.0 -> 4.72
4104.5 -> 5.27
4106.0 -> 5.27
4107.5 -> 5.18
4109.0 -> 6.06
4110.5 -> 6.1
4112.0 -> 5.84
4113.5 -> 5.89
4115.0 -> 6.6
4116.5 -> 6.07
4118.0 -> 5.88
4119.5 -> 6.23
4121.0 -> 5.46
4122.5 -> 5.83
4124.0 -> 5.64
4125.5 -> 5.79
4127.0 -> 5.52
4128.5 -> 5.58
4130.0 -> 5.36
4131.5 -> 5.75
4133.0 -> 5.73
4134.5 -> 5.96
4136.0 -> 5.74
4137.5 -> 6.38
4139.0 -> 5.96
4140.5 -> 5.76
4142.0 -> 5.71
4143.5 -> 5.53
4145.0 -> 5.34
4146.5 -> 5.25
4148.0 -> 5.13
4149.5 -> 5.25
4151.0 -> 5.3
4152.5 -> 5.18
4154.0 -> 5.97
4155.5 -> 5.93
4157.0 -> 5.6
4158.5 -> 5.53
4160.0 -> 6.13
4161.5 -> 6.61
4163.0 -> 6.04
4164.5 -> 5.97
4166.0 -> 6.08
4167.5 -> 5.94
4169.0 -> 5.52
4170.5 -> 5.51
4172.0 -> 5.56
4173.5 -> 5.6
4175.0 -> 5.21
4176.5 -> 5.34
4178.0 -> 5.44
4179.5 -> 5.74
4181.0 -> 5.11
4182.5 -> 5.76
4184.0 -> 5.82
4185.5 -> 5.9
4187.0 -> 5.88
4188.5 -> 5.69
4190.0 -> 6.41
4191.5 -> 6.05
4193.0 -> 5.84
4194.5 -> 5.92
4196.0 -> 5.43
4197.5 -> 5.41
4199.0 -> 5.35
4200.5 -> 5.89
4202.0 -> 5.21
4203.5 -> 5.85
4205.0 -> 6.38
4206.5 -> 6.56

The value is -1.1 AA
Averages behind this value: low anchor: 5.61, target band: 5.78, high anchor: 5.65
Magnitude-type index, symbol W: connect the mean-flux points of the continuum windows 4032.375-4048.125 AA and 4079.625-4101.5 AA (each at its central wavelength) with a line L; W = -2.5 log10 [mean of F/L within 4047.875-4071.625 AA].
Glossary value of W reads 0.03 mag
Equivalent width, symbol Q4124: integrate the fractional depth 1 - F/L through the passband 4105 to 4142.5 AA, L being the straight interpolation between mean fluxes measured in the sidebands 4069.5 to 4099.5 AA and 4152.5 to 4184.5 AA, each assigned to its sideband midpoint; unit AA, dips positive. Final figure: 0.03 AA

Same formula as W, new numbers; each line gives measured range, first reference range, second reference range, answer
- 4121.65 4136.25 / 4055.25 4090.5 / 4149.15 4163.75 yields 0.02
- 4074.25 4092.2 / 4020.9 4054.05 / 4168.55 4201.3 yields -0.06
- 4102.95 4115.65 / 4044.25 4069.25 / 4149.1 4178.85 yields -0.02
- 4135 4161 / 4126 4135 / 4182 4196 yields 0.01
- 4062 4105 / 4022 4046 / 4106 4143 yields 0.02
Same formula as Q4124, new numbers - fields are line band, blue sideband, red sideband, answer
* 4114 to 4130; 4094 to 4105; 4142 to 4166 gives -1.4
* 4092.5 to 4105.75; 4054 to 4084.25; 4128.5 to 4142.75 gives 1.0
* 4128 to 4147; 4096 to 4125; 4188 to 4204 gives -0.2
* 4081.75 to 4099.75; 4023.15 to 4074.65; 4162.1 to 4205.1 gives -1.0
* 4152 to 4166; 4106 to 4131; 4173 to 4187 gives -0.7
